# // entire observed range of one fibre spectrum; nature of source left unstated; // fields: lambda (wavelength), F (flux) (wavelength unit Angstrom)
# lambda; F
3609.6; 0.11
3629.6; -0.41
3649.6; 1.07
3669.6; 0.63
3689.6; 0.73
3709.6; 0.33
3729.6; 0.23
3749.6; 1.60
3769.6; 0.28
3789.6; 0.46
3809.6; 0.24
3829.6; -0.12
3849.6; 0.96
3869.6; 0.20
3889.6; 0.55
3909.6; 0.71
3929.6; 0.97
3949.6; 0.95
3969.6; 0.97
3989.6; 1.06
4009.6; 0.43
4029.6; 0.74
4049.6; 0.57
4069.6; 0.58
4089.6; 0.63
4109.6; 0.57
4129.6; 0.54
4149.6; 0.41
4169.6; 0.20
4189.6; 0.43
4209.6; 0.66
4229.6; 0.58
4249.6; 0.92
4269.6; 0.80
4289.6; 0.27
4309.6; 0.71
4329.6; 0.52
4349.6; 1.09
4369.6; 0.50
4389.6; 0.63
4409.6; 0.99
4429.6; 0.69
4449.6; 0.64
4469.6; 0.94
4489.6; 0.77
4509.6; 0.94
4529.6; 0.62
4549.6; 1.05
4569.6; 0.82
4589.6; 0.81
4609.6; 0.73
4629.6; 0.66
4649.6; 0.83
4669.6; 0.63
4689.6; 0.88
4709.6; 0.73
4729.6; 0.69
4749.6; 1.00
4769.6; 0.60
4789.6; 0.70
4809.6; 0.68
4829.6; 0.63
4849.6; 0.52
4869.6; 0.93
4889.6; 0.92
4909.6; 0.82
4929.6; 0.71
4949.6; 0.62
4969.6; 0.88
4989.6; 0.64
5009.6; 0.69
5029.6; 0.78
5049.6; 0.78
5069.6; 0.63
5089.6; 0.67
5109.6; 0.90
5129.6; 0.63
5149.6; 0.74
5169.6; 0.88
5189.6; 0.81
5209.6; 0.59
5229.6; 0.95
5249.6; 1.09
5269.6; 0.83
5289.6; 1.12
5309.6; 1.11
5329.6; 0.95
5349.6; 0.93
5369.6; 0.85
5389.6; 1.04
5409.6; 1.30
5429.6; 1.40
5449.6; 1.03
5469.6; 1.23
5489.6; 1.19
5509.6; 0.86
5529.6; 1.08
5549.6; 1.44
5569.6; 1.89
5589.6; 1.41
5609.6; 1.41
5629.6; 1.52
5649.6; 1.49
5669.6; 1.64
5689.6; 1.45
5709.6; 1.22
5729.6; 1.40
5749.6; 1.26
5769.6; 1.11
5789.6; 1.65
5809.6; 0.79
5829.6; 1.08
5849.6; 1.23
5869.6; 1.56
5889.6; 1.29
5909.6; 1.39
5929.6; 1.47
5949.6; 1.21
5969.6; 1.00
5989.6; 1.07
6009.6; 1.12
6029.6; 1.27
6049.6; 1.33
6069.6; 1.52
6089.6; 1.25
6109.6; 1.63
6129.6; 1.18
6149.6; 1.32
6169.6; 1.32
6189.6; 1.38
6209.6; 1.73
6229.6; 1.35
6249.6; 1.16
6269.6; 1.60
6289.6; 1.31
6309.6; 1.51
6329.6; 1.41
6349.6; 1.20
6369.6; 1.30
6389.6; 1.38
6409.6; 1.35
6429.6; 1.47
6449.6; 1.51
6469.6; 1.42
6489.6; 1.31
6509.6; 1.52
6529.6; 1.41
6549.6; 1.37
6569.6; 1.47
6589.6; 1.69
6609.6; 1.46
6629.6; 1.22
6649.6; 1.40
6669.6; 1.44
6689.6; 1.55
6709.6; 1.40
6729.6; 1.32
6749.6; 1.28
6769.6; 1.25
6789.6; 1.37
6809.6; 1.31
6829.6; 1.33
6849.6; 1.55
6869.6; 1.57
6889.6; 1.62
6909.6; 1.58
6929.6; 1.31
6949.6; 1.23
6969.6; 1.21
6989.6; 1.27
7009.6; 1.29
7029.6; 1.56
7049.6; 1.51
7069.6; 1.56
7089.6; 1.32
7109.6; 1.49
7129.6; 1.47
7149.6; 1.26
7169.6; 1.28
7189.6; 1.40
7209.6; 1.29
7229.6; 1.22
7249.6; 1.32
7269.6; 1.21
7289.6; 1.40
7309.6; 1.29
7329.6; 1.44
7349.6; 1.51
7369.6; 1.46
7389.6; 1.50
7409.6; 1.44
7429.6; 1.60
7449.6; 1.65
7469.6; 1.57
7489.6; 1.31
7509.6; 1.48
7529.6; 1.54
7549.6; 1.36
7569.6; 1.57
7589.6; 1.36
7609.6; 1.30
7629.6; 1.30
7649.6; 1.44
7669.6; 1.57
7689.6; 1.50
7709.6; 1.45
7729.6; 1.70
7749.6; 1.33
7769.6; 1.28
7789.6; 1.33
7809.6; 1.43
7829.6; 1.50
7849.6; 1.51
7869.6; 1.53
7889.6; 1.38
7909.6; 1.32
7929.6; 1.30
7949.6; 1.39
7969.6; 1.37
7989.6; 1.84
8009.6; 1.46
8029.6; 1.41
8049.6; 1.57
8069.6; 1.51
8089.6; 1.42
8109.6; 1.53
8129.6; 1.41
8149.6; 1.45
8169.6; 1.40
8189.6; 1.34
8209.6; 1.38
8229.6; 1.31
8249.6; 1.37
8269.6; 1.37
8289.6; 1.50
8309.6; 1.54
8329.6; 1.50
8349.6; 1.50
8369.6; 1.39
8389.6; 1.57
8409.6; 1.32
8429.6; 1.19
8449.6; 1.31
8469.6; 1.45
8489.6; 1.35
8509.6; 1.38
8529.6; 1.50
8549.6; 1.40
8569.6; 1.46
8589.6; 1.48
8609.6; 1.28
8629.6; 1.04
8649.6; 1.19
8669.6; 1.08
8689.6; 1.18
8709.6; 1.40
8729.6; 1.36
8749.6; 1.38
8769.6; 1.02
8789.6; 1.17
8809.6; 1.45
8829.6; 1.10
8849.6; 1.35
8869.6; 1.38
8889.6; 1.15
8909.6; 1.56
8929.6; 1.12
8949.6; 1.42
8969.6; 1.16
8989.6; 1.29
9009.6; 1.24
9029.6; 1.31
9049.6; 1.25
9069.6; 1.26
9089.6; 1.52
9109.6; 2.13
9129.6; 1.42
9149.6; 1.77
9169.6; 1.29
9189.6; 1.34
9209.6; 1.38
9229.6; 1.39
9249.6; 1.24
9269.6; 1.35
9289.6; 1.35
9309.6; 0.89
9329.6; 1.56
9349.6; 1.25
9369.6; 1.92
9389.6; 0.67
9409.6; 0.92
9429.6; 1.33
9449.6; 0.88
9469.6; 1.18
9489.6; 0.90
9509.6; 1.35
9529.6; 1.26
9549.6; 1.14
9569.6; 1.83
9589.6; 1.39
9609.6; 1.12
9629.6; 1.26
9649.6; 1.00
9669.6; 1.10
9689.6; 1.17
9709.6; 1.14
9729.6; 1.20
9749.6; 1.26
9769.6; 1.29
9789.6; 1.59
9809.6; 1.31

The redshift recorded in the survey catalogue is 0.388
